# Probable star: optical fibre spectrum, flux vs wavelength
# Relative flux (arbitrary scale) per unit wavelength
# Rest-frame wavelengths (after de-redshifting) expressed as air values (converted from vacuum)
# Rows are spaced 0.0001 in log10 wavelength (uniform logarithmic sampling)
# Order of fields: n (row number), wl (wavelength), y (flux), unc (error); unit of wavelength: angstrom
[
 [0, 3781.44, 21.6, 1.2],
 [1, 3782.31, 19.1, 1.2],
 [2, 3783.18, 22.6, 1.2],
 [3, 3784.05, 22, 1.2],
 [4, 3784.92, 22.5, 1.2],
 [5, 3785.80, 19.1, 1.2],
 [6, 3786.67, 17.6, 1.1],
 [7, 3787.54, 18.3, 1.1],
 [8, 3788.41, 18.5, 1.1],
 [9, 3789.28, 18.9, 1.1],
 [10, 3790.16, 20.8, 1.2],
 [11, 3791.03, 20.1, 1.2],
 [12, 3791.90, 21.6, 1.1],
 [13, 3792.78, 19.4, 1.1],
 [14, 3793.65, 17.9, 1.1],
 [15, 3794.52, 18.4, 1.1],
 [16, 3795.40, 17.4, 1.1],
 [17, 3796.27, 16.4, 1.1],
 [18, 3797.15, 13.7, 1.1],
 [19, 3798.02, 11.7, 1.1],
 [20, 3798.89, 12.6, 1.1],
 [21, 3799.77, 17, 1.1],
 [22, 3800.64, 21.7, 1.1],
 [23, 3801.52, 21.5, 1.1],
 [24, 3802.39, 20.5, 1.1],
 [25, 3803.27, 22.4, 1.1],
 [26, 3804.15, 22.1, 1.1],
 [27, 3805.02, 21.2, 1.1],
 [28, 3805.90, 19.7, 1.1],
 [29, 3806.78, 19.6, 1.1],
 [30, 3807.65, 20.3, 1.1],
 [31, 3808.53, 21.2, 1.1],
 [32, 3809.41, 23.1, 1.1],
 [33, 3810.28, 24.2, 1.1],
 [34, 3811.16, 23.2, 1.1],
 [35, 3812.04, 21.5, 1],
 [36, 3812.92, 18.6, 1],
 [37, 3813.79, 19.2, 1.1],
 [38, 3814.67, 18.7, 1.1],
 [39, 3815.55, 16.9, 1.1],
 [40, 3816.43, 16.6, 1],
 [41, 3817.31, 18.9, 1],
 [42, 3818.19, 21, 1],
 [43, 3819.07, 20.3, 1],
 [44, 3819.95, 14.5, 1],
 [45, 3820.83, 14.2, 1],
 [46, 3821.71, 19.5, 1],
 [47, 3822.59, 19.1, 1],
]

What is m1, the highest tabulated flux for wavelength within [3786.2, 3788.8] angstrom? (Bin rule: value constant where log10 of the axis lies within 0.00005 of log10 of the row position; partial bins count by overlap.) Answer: 18.5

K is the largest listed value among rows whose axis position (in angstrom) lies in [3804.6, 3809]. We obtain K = 21.2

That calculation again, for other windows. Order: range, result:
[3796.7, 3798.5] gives 13.7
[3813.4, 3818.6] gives 21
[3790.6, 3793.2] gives 21.6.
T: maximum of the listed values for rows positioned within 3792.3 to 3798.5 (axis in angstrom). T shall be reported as 19.4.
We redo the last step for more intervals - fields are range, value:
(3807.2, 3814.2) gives 24.2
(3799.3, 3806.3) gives 22.4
